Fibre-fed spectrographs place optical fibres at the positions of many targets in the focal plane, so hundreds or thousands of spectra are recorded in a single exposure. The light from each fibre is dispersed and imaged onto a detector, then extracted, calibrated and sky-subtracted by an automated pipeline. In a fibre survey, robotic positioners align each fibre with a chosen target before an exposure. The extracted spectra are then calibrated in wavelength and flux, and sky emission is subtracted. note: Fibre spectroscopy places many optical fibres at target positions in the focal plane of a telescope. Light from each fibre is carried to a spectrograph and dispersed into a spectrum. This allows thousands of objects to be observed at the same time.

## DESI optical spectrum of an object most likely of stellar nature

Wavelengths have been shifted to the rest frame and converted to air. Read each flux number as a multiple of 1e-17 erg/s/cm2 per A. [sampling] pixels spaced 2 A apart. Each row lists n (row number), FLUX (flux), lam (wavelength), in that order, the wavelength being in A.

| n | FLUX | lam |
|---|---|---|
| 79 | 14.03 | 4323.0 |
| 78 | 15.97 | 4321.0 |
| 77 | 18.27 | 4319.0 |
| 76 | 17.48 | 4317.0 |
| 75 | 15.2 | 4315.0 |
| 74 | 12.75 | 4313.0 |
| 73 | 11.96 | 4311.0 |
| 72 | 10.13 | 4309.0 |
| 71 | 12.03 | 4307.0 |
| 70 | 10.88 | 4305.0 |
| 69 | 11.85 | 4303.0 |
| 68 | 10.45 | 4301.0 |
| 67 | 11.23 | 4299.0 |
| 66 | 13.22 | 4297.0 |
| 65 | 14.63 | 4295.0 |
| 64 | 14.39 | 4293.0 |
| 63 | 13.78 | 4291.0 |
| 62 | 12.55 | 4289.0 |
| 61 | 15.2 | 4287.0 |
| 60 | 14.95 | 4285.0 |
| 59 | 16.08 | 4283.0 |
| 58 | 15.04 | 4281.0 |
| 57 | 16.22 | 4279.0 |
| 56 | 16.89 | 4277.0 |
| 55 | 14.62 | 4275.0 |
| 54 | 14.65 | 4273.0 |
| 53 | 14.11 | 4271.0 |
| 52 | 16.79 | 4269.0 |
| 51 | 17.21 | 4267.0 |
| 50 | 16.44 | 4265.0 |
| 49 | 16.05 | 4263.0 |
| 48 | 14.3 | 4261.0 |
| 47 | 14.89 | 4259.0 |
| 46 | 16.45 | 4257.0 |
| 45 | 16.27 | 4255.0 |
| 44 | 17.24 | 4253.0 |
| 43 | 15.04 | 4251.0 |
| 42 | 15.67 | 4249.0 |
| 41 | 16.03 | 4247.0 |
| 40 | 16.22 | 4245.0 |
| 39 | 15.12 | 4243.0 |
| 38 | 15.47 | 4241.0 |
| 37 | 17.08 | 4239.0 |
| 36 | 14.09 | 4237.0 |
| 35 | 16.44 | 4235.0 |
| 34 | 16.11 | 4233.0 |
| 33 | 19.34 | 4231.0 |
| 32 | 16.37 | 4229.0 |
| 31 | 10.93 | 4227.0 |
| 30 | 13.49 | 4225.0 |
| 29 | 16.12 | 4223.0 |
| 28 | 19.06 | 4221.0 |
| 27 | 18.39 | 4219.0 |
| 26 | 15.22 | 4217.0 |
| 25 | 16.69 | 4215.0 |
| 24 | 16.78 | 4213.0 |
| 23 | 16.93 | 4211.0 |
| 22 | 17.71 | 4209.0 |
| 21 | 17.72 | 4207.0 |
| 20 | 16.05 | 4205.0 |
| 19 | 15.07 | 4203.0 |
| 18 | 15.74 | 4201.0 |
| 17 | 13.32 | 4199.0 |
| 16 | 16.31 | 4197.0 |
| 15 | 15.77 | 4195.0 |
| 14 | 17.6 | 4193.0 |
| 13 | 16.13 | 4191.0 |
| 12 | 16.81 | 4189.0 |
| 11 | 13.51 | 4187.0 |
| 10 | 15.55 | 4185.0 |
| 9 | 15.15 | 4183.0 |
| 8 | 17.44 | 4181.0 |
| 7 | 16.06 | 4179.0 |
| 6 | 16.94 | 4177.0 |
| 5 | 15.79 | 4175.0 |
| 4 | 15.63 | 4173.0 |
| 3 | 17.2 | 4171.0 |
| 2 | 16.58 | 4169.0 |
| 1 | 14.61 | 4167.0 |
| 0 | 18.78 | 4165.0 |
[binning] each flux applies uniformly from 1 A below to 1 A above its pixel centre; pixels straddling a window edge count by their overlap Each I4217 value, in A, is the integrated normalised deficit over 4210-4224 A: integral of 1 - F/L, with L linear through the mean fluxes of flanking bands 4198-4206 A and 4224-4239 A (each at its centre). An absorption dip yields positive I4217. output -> -1.7 A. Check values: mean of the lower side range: 15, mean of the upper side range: 15.4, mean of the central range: 17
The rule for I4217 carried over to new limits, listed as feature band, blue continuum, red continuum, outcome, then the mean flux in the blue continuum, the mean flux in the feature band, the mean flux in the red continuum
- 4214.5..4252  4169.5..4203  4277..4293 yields -1.2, 15.9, 15.9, 14.9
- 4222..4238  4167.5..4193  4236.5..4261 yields 0.5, 16.1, 15.4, 15.8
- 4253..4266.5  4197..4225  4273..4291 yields -0.3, 16.4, 15.9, 15.1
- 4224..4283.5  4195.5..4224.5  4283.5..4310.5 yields -4.6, 16.4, 15.7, 12.8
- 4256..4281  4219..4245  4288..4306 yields -3.0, 15.9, 15.7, 12.6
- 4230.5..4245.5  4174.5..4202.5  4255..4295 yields -0.6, 15.9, 16.1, 15.3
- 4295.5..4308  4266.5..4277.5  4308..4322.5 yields 2.6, 15.6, 11.7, 14.5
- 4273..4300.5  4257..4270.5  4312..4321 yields 2.5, 15.9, 14.5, 15.9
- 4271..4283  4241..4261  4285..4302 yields -1.0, 15.8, 15.4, 13.3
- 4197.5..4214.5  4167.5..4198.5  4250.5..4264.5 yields -0.2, 16.1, 16.2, 15.8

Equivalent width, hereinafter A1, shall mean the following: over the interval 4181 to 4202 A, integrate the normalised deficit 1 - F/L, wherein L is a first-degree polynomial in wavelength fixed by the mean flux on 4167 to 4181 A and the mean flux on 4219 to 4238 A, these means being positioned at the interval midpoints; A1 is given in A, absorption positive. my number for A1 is 0.66 A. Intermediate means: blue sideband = 16.3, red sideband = 15.9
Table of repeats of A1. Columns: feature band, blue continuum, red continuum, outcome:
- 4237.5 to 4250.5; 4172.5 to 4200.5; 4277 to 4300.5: -0.7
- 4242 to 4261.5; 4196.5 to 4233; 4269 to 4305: -0.8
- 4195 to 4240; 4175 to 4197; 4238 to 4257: -0.2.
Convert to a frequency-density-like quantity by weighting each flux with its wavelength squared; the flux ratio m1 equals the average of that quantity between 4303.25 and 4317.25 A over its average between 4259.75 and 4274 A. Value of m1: 0.82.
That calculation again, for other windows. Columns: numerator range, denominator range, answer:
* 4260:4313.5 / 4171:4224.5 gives 0.90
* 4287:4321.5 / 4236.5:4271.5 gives 0.86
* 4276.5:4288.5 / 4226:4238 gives 1.02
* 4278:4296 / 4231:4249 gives 0.94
